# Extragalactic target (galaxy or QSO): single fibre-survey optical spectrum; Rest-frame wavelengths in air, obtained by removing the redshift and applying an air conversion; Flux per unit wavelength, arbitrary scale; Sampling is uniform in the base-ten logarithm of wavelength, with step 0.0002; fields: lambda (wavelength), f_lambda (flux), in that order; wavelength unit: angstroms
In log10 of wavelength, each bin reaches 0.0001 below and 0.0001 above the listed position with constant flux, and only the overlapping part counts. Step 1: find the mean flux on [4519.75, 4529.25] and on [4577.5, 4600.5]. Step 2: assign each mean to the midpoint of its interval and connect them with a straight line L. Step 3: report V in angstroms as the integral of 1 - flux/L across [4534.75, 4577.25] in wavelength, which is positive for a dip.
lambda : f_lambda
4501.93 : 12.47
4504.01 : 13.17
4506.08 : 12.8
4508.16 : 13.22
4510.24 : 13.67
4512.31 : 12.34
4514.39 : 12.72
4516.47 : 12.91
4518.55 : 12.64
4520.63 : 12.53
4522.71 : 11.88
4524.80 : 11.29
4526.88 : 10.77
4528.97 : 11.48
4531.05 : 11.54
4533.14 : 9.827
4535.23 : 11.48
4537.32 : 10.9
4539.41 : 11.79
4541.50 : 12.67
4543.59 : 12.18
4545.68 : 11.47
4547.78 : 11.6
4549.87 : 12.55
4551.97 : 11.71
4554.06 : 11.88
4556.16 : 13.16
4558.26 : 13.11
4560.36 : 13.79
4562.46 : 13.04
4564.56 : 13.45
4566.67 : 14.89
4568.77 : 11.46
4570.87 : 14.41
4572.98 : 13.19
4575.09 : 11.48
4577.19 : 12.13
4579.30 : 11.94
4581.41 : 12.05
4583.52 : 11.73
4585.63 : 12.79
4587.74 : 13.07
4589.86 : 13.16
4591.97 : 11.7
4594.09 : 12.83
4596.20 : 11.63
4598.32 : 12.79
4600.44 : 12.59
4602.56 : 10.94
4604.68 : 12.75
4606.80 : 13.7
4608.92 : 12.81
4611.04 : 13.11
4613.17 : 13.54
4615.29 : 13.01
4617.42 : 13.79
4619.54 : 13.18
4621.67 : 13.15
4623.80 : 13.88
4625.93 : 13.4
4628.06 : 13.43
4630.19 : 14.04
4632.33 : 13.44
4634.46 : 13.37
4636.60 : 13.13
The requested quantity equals -1.94 angstroms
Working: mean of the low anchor 11.6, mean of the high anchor 12.4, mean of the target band 12.5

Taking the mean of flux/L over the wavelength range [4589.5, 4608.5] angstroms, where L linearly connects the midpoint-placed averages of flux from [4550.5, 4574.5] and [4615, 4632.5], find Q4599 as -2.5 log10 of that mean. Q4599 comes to 0.07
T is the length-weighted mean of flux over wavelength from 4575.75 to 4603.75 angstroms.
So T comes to 12.2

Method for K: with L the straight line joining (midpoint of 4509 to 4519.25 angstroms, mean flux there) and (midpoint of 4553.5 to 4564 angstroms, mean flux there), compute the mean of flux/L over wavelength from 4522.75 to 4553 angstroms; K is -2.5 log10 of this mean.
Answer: 0.13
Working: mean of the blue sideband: 12.9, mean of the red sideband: 13.1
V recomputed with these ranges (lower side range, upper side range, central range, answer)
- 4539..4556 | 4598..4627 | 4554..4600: -0.84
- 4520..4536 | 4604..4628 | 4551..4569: -1.45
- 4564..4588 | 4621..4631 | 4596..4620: 0.75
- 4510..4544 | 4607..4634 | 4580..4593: 0.45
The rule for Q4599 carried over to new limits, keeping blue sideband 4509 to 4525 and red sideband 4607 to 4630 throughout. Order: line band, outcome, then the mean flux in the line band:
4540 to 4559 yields 0.05 mag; 12.2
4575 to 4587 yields 0.08 mag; 12.1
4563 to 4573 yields -0.04 mag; 13.5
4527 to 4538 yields 0.15 mag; 11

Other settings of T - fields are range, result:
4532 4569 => 12.3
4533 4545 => 11.6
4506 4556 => 12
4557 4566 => 13.4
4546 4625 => 12.7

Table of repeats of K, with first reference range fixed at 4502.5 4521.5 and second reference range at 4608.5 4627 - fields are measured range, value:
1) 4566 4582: 0.04 mag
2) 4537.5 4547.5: 0.10 mag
